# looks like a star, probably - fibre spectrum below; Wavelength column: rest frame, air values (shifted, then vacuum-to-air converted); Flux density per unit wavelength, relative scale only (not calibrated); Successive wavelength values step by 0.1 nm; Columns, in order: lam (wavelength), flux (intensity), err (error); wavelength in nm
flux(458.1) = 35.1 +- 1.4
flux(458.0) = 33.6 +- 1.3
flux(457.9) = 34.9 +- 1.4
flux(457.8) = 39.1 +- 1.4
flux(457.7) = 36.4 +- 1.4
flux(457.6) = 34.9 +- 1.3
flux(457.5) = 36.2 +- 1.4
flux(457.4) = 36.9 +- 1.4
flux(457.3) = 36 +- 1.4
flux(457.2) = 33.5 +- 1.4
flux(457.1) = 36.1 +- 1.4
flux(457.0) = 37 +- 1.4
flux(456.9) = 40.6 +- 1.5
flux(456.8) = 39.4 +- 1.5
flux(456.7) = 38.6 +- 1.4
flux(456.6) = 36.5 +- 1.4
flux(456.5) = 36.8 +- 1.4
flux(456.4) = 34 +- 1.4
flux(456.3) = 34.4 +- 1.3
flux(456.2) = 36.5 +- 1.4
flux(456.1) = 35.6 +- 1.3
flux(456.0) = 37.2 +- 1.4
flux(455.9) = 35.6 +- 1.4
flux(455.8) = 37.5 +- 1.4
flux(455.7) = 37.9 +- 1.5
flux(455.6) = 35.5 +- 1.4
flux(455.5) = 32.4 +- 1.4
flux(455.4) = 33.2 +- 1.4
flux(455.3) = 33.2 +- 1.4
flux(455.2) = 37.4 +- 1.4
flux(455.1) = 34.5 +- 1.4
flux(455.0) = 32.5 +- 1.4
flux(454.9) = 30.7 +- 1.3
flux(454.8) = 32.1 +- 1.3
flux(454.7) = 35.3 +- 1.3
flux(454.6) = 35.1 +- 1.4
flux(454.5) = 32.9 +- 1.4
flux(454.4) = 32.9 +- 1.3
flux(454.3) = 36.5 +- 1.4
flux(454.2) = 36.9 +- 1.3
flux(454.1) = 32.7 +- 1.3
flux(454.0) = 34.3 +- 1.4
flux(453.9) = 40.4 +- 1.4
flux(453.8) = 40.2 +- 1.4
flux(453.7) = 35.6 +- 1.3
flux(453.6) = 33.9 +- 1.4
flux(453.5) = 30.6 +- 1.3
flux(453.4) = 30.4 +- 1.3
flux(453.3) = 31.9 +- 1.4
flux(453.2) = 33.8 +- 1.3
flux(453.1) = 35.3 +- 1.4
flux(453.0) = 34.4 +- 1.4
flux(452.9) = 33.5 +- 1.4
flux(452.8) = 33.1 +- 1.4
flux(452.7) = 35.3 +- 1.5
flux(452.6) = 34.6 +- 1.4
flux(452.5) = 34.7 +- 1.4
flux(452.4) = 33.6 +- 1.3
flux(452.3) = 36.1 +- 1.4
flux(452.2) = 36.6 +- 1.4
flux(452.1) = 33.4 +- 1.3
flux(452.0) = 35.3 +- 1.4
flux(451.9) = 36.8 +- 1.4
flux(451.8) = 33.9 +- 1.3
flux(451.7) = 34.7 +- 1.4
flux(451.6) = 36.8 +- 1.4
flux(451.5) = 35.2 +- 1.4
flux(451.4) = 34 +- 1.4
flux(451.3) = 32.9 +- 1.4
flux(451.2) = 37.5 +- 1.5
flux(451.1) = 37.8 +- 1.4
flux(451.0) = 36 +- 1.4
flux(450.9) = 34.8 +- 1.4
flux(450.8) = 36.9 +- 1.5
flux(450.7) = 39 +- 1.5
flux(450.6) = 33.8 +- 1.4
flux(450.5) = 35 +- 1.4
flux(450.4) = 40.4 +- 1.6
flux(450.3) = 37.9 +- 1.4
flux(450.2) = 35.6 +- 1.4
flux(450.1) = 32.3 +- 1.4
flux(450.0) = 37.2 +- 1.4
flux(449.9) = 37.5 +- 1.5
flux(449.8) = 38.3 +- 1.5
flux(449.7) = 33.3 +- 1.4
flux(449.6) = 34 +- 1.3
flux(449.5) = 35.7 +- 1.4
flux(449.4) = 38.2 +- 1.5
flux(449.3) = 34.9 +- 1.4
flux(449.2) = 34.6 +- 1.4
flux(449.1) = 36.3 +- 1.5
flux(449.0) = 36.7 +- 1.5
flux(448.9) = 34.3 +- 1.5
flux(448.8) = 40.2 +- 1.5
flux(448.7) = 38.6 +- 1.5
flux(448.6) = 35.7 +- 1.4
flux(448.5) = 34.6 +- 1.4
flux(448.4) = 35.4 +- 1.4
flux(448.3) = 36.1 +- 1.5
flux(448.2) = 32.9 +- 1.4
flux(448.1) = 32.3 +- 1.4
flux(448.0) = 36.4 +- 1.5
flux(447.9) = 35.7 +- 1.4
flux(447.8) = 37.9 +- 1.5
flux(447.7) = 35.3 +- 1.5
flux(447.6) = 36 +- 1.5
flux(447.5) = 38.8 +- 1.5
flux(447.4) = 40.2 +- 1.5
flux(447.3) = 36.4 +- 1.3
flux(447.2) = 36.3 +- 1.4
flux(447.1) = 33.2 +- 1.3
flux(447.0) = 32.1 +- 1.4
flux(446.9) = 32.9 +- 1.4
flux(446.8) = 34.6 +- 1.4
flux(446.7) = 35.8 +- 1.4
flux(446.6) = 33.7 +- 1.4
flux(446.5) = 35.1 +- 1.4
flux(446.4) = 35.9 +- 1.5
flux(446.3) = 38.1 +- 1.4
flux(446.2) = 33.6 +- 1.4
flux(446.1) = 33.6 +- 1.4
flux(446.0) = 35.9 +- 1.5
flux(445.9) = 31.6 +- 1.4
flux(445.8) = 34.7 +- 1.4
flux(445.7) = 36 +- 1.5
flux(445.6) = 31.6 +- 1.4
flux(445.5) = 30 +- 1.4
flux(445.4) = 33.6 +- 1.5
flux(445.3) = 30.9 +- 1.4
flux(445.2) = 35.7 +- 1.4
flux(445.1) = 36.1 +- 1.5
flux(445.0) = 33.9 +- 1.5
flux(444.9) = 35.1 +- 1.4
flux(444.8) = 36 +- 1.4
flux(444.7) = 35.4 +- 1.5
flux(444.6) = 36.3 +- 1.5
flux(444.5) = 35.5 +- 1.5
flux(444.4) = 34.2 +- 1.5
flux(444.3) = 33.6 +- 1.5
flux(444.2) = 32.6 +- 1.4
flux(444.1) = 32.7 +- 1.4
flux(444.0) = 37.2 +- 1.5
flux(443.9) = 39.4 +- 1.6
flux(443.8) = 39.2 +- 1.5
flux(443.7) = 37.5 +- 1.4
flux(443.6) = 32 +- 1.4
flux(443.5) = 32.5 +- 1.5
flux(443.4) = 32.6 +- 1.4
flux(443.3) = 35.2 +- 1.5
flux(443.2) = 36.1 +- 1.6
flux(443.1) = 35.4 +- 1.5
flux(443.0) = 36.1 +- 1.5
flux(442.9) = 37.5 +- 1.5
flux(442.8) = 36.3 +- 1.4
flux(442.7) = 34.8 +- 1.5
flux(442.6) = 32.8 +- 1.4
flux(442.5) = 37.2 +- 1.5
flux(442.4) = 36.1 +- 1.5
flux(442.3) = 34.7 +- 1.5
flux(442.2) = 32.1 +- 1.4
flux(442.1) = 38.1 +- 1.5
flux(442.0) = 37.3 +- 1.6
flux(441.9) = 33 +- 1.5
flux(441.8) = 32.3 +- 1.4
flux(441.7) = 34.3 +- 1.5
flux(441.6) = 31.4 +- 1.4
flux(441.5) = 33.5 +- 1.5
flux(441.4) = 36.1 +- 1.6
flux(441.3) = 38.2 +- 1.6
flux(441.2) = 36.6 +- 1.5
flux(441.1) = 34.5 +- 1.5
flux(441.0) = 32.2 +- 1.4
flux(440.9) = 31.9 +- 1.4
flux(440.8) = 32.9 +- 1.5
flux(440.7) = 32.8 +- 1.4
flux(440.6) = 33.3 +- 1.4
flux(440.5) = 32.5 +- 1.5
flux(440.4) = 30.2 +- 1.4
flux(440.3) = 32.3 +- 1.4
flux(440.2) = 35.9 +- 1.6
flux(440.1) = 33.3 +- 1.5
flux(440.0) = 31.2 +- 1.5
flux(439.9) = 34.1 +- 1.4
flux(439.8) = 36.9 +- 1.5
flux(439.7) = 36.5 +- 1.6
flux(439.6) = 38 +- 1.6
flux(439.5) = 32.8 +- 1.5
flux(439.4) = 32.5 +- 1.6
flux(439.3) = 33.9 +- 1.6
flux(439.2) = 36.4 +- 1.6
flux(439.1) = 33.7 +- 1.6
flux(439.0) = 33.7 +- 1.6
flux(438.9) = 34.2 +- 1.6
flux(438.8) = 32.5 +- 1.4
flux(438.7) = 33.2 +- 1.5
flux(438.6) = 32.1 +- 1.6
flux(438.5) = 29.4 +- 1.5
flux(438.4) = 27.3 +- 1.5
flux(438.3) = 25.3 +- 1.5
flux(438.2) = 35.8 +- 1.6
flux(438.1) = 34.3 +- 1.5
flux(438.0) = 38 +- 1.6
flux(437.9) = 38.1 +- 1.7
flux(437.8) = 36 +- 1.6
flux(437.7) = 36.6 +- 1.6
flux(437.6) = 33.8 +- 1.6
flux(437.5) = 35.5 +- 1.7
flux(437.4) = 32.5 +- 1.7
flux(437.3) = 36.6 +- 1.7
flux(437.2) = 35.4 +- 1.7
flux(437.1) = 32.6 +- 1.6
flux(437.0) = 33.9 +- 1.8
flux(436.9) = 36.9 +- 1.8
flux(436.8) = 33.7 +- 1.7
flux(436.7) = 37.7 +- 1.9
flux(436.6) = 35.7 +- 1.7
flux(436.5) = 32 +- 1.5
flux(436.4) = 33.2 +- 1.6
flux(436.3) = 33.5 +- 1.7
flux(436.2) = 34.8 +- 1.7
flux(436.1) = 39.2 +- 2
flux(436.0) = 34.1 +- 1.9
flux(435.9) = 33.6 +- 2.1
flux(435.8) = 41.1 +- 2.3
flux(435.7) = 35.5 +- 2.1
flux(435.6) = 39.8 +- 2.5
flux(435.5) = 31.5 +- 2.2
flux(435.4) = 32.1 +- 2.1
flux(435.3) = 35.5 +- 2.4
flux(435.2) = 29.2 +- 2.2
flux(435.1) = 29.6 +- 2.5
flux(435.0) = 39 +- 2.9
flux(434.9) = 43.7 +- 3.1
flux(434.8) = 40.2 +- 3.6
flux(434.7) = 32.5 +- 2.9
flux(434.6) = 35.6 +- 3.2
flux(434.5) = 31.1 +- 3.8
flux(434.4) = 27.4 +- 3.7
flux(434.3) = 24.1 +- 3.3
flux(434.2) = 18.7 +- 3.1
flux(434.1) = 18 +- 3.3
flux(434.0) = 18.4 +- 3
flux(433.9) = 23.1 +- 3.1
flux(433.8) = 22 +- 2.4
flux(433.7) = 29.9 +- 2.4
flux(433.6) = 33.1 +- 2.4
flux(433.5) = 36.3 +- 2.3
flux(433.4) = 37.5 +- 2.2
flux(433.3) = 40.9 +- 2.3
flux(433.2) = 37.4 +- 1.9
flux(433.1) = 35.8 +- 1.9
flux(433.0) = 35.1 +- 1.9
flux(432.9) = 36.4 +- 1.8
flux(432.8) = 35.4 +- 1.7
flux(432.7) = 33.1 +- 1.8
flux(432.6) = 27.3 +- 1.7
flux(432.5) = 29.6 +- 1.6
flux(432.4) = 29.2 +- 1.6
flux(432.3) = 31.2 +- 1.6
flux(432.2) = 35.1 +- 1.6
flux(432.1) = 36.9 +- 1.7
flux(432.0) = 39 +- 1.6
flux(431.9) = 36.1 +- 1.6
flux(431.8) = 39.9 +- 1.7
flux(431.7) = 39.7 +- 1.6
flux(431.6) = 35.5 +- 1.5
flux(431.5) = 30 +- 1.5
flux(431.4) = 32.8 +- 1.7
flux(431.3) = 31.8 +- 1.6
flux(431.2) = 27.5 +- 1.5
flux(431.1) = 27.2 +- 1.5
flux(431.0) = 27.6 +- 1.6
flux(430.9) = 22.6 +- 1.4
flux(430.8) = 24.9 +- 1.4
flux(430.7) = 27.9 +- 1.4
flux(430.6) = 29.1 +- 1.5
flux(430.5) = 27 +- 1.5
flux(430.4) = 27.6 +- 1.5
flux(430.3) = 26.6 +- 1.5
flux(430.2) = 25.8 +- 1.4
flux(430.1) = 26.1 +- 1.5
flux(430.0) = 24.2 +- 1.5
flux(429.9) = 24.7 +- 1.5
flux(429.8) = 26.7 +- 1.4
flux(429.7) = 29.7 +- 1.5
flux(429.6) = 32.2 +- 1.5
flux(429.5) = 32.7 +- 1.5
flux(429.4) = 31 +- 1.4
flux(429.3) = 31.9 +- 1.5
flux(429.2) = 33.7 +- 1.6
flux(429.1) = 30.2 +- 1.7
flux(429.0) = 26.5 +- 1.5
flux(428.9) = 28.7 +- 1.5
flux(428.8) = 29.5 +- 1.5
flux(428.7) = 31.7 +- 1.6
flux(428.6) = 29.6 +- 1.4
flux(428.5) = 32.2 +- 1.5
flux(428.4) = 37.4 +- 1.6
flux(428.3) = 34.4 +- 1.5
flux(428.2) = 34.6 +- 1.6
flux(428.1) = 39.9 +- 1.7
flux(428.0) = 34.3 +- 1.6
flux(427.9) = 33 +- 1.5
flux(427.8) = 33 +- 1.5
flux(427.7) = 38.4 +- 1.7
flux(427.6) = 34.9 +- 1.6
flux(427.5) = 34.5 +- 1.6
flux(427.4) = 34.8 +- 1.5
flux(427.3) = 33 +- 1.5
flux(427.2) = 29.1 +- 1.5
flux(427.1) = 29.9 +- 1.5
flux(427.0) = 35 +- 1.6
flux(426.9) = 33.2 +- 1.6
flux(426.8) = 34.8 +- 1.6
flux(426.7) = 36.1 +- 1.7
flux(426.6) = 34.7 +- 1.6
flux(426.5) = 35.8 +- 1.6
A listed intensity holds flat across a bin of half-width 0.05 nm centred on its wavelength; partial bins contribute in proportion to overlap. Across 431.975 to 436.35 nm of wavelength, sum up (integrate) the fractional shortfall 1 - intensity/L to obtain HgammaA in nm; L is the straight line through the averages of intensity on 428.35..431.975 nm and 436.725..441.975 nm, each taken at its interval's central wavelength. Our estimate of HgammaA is -0.144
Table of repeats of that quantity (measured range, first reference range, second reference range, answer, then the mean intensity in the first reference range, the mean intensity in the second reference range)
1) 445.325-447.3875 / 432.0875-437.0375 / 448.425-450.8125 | 0.07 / 32.9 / 36.3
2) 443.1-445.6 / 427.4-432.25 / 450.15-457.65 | -0.07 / 31.4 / 35.3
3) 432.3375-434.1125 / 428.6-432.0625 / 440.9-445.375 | -0.01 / 30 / 35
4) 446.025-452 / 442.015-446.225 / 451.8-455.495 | -0.20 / 34.8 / 34.4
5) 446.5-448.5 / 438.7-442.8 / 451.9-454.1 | -0.05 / 34.2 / 34.6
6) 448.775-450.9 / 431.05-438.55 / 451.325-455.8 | -0.12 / 33.2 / 34.6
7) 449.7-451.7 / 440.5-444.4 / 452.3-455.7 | -0.10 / 34.8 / 34.3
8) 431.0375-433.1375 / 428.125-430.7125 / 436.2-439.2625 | -0.16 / 29.8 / 34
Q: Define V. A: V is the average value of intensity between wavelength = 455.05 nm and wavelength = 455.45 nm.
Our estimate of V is 34.6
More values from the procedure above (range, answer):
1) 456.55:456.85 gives 38.2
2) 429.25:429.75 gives 31.5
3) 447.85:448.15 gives 34.8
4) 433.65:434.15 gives 22.3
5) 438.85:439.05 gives 33.9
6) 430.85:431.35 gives 27.3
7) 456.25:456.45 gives 34.2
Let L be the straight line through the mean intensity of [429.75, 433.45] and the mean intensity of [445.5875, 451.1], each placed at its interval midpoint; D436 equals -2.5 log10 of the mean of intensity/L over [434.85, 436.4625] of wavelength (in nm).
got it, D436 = -0.09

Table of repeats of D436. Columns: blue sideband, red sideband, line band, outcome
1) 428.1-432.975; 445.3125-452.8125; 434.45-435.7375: -0.096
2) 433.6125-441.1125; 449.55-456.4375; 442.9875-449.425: -0.031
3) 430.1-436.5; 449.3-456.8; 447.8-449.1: -0.042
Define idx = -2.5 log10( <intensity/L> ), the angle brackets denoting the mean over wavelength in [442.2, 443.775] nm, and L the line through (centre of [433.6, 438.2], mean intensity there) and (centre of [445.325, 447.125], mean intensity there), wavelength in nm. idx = -0.045 mag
